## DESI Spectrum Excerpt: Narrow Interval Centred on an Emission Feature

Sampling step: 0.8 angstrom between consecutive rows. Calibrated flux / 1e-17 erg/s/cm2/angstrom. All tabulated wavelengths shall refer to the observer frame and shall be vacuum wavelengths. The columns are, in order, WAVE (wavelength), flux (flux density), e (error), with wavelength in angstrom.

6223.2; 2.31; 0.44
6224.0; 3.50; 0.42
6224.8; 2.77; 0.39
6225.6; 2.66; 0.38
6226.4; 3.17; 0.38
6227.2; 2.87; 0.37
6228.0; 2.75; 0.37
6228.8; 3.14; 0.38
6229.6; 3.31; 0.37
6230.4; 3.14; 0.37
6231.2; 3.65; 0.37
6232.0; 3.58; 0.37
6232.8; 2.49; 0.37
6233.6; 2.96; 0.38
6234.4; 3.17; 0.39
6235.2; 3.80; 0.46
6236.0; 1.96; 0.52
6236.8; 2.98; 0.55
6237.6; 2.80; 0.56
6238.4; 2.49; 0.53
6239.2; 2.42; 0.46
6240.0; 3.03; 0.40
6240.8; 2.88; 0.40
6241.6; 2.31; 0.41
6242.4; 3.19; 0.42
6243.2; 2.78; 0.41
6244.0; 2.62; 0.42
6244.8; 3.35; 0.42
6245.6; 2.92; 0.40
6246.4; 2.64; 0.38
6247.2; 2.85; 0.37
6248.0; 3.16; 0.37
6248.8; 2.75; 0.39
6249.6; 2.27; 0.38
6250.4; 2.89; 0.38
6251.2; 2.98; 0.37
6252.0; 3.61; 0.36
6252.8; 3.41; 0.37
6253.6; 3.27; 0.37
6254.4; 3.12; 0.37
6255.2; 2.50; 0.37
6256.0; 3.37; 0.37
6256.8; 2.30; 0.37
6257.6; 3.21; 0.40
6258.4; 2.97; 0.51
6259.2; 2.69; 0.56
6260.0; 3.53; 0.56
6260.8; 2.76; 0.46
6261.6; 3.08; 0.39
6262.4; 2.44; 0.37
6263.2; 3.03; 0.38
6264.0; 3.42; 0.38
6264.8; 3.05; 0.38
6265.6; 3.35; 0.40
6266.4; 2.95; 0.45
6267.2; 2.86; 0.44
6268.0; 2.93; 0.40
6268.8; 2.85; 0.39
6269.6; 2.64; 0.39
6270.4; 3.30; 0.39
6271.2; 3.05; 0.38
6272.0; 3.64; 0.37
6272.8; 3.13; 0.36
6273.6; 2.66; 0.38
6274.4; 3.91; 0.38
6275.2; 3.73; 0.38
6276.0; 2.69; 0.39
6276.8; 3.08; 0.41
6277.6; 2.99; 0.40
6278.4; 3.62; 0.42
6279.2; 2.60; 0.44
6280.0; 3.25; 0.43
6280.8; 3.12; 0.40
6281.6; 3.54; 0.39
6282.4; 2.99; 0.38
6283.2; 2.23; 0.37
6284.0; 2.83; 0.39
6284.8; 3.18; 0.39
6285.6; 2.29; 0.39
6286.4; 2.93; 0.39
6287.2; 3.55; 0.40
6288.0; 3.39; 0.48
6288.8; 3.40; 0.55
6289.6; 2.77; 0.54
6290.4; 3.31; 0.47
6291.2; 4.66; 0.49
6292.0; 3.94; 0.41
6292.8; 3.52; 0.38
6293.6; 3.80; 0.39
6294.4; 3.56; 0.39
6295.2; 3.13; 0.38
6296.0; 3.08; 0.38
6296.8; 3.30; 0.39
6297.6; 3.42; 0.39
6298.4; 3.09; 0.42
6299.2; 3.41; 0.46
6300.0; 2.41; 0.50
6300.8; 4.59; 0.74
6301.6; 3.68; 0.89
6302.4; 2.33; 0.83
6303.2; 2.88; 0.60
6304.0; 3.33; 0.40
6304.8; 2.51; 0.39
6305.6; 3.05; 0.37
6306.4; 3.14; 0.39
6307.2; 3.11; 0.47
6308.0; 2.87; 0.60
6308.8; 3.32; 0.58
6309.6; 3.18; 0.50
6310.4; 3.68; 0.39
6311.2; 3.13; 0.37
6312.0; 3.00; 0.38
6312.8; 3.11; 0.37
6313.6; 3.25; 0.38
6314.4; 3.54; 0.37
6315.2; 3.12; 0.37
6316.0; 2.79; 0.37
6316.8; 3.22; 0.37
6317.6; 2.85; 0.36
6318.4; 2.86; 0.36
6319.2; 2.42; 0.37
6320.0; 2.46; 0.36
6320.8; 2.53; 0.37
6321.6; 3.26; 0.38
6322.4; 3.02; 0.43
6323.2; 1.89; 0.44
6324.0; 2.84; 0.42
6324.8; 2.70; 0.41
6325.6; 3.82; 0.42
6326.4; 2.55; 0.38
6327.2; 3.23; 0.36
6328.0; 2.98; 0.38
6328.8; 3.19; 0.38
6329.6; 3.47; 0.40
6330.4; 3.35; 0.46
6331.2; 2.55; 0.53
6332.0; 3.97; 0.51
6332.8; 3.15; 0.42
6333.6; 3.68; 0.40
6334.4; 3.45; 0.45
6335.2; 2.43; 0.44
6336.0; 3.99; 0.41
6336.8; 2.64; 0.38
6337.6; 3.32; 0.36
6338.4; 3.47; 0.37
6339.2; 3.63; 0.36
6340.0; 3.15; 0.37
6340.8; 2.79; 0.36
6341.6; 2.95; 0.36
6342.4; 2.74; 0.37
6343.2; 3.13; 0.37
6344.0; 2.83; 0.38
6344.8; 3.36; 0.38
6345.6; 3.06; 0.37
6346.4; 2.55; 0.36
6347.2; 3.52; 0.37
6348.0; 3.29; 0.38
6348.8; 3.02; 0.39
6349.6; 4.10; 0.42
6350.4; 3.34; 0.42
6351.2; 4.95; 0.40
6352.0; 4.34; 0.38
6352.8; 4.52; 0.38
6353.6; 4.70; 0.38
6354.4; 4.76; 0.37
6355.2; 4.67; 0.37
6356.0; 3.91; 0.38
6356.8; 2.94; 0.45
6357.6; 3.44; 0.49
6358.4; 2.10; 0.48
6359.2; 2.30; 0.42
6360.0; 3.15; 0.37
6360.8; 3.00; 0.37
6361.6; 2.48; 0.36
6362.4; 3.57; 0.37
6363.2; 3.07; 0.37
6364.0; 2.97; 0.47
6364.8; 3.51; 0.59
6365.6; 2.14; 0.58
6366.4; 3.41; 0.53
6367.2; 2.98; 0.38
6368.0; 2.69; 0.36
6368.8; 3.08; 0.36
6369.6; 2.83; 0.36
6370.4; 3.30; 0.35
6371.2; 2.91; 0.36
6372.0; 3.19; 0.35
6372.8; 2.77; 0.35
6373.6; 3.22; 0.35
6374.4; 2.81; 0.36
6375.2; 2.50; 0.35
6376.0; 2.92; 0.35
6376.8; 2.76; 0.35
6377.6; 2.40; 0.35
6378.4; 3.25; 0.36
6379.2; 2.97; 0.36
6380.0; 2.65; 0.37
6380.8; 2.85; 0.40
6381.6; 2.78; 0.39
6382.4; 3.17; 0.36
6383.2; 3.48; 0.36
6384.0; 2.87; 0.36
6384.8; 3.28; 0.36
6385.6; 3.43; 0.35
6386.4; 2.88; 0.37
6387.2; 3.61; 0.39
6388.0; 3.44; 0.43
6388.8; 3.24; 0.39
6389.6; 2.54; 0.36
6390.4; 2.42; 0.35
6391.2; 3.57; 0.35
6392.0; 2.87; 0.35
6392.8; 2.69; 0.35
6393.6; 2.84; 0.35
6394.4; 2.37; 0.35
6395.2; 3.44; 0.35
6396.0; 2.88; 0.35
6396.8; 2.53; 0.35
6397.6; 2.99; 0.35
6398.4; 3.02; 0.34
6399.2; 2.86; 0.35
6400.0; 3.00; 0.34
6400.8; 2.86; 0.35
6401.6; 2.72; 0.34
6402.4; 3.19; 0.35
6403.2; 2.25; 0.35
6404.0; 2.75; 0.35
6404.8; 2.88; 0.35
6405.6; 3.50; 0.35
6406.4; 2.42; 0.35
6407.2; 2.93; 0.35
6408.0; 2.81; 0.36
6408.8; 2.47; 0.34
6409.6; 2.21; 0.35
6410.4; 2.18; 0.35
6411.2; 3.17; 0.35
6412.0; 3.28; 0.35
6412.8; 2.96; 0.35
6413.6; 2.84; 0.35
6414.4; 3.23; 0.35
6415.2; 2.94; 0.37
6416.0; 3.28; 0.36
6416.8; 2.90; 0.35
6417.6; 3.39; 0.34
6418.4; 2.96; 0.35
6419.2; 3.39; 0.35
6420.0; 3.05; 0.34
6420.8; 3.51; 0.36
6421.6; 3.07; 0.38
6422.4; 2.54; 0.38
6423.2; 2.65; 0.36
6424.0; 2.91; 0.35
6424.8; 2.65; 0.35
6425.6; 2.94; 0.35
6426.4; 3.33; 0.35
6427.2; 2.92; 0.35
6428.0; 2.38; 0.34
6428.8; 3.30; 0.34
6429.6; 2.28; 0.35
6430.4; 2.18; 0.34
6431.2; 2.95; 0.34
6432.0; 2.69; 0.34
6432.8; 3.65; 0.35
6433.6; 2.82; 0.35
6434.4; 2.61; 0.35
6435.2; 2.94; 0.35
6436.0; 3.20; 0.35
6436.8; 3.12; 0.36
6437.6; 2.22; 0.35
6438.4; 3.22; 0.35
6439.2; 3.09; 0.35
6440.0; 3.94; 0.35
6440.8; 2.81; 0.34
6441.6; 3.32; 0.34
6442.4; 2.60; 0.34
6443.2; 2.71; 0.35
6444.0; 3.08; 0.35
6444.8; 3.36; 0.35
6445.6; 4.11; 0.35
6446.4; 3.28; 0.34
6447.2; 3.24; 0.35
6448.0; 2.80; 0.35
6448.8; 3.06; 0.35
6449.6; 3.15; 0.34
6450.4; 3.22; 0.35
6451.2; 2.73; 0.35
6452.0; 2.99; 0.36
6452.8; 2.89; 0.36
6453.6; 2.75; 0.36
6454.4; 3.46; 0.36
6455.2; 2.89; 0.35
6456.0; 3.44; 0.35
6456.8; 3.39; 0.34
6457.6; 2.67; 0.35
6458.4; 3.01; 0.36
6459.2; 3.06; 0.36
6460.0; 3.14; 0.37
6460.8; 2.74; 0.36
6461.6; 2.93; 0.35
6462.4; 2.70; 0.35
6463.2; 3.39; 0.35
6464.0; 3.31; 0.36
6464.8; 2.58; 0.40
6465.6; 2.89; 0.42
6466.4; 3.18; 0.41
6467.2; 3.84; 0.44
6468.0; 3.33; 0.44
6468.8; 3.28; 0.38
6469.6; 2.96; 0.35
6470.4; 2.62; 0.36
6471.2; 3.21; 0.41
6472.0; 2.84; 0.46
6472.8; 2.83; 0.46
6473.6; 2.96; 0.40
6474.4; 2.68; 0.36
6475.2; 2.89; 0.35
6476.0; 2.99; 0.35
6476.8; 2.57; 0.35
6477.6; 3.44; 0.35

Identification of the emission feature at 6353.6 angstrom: [O III] 5007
